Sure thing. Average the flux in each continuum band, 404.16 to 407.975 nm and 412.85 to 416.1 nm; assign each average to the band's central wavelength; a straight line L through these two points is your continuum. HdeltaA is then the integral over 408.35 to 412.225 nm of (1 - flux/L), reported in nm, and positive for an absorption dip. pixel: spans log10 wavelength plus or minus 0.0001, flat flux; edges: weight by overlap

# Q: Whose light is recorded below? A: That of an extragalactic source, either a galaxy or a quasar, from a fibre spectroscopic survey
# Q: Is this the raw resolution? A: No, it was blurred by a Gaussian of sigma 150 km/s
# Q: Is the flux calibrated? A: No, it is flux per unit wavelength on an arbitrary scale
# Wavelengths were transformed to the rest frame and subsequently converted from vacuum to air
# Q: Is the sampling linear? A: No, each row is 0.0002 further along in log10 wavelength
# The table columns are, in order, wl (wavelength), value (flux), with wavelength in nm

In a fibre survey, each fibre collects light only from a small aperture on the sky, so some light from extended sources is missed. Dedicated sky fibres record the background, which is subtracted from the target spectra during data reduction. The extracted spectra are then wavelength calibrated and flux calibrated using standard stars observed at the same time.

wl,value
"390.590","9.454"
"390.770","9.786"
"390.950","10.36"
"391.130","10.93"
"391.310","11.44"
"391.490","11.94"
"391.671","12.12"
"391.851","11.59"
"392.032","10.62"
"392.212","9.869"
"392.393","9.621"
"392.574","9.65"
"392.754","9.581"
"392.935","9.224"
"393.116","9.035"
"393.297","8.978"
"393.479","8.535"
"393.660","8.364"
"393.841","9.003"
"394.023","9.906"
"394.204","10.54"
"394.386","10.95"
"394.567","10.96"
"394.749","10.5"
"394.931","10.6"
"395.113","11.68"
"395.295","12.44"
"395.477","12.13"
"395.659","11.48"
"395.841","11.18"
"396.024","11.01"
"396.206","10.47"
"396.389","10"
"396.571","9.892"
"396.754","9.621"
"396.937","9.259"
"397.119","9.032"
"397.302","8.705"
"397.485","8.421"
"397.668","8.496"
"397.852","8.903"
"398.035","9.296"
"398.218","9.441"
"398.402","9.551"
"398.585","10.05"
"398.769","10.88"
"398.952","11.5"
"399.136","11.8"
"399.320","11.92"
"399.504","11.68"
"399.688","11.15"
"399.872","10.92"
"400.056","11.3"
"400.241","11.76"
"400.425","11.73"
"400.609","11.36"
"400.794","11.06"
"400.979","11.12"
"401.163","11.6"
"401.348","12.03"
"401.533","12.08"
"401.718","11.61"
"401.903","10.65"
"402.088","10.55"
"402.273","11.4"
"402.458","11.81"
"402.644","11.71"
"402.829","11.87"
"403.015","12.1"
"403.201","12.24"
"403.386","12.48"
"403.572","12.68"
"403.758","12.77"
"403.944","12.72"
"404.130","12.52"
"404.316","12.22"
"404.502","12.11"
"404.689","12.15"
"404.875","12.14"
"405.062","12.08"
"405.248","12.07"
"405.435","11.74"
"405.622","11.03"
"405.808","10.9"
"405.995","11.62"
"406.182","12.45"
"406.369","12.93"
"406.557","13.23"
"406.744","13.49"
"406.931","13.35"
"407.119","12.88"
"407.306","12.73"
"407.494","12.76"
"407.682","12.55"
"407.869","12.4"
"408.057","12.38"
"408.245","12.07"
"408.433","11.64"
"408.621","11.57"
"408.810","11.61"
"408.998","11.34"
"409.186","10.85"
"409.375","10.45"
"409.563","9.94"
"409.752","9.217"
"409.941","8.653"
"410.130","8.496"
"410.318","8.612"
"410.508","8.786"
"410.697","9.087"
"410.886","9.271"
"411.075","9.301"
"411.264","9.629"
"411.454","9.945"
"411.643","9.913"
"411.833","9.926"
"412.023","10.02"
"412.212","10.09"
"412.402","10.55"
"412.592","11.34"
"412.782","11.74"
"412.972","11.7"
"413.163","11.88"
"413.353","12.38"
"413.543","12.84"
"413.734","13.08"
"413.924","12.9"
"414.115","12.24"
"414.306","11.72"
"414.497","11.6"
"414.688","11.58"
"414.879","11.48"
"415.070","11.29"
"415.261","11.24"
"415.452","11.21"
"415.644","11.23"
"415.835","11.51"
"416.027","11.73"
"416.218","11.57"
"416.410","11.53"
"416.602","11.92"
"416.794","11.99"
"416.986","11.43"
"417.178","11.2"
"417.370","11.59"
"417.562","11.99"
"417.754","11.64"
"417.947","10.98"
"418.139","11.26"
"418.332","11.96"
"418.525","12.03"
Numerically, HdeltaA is 0.70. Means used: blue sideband 12.3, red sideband 11.9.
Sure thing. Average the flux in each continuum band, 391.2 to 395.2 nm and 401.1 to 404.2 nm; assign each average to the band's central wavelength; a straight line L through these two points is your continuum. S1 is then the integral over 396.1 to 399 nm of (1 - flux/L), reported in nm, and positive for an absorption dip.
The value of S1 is 0.38 nm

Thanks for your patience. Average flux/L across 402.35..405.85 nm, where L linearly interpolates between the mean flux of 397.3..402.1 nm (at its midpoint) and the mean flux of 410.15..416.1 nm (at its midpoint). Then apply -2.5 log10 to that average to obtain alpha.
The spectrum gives -0.12 mag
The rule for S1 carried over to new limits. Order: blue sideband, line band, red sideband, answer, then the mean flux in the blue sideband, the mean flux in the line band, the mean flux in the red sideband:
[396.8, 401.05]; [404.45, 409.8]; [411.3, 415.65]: -0.490 nm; 10.4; 11.9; 11.4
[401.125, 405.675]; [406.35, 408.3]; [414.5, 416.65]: -0.167 nm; 11.9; 12.8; 11.5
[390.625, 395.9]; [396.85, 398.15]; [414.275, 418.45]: 0.214 nm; 10.4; 8.89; 11.5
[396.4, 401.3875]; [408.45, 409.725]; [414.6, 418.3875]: 0.018 nm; 10.4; 10.9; 11.5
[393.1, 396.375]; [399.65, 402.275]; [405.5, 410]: -0.065 nm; 10.5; 11.4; 11.8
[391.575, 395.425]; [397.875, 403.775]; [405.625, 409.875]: -0.139 nm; 10.2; 11.3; 11.9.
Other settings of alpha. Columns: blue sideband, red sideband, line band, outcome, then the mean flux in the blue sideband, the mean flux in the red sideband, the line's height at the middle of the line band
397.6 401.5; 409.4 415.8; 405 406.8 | -0.127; 10.9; 10.7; 10.8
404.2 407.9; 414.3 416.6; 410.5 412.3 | 0.224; 12.3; 11.5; 11.9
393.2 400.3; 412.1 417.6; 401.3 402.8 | -0.076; 10.3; 11.7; 10.7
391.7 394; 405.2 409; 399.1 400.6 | -0.060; 9.59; 12.2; 10.9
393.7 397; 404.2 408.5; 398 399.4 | 0.054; 10.6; 12.3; 11.1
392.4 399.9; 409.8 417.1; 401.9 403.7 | -0.134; 10.2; 10.9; 10.5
